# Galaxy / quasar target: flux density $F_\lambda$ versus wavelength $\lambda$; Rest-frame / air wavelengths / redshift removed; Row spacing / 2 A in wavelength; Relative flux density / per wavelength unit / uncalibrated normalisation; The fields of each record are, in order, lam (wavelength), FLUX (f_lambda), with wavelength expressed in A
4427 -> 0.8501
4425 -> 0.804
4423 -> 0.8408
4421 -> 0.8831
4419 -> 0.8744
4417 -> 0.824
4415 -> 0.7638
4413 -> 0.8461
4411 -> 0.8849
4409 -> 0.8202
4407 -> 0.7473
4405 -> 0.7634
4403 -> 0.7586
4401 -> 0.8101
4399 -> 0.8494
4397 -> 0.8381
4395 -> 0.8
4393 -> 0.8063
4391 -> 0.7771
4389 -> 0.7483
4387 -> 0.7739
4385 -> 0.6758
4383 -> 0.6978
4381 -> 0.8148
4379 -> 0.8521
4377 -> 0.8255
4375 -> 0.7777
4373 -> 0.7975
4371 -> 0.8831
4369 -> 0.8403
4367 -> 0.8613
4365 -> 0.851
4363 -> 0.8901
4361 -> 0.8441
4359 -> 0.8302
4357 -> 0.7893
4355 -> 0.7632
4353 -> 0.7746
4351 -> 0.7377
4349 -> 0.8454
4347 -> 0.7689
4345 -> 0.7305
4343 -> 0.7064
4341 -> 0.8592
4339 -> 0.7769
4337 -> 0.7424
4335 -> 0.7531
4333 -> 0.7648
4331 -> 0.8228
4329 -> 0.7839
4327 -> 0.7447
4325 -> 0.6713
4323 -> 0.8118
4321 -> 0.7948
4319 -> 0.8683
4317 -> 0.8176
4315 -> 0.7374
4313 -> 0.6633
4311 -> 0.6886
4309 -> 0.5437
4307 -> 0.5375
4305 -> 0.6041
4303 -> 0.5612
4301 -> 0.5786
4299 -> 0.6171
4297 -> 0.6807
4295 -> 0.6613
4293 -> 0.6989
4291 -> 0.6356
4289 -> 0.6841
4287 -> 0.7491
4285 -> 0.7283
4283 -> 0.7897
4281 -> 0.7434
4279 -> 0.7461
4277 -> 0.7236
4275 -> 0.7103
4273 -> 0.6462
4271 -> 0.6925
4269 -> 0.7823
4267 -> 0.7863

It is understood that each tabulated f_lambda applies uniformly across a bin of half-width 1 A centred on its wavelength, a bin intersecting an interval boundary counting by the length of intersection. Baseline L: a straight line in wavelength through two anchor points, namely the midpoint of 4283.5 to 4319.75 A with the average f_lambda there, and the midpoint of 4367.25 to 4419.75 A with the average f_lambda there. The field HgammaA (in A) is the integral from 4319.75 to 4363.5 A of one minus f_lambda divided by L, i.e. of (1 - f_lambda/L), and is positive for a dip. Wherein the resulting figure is -3.2 A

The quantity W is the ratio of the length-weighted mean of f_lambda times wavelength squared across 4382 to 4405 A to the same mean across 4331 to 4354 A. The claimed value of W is 1.0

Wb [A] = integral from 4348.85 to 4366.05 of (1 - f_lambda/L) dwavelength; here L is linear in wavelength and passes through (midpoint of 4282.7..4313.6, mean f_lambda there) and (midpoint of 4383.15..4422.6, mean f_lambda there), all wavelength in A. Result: -1.8 A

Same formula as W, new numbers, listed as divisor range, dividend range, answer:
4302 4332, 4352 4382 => 1.19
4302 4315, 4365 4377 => 1.40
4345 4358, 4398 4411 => 1.05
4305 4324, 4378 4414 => 1.16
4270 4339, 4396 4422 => 1.22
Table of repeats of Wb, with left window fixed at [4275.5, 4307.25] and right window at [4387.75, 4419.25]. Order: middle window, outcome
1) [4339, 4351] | -0.66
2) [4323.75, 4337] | -0.67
